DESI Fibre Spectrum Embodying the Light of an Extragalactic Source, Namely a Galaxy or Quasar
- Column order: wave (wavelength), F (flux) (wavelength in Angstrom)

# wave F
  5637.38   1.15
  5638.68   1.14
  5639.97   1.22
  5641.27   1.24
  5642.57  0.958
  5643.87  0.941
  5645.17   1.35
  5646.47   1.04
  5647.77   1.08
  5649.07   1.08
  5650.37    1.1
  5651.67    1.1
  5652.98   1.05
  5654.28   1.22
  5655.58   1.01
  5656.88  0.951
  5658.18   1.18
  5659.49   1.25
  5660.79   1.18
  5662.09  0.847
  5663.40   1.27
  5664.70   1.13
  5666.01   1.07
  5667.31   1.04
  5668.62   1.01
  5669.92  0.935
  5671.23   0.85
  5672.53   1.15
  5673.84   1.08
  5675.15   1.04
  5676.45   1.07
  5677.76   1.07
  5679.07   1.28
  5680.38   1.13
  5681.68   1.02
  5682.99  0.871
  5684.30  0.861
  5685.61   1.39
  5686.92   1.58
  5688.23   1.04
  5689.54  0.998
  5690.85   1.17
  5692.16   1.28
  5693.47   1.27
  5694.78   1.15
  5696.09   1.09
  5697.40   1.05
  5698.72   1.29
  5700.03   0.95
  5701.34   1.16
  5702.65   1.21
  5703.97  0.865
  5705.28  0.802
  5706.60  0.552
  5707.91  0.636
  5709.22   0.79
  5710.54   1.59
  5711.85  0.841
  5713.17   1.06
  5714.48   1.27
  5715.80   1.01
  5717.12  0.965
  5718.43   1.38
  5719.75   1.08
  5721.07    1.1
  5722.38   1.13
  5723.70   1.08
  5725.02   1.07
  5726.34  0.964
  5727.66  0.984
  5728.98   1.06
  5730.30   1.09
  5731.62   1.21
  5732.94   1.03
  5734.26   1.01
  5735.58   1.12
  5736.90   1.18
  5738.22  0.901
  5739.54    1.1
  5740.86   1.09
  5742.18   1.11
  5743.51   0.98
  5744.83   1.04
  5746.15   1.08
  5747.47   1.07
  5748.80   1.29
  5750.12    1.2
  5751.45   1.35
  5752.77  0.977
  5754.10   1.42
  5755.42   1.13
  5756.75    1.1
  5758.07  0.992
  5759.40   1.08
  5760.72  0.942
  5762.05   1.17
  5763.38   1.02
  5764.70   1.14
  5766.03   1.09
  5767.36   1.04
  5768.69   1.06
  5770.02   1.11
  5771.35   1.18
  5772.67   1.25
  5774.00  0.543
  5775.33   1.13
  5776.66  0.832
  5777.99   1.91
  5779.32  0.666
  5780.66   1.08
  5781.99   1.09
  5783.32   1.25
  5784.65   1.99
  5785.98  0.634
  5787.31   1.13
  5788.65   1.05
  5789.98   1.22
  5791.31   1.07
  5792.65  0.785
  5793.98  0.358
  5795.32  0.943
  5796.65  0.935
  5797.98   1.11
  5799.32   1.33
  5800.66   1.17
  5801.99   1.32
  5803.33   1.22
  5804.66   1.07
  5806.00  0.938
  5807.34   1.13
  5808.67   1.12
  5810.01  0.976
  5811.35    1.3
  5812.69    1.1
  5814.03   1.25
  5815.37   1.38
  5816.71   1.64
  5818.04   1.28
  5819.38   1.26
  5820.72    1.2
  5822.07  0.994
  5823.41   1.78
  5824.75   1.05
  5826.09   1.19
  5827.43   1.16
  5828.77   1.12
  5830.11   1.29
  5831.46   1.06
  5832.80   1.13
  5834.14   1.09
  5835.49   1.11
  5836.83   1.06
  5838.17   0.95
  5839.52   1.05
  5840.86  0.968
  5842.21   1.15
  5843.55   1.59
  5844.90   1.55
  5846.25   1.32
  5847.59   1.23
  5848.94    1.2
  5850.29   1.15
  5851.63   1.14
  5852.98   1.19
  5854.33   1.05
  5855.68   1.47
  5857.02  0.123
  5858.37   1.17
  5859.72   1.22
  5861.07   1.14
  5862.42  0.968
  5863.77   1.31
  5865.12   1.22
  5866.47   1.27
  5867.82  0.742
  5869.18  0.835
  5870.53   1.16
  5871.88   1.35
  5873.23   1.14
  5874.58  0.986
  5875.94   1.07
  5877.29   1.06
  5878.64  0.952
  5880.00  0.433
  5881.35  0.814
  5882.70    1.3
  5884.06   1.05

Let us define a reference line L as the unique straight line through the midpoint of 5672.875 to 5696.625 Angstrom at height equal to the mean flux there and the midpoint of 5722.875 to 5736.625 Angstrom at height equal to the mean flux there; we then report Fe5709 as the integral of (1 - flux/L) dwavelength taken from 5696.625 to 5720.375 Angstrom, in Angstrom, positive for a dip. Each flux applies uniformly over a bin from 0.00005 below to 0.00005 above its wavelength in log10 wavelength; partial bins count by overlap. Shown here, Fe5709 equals 1.5 Angstrom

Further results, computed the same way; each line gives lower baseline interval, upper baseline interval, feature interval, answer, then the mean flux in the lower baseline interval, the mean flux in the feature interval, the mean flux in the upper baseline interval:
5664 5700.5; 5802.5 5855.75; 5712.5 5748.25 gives 1.7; 1.1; 1.08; 1.19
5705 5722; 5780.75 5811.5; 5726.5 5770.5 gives -2.1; 1.01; 1.09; 1.09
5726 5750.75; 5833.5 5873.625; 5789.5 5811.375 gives 1.1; 1.08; 1.05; 1.13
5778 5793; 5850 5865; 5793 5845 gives -2.1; 1.13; 1.16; 1.09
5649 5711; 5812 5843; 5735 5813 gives 3.5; 1.08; 1.1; 1.19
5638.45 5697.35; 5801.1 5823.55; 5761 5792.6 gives 2.2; 1.11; 1.11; 1.22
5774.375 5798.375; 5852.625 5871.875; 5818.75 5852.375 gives -4.0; 1.06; 1.19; 1.07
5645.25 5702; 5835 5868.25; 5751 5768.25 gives 0.2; 1.1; 1.11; 1.14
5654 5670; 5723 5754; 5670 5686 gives 0.4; 1.09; 1.06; 1.09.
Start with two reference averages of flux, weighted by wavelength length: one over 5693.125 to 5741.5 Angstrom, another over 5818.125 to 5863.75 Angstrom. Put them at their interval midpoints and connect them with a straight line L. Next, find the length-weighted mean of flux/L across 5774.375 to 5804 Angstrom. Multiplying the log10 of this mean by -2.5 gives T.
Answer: 0.02 mag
